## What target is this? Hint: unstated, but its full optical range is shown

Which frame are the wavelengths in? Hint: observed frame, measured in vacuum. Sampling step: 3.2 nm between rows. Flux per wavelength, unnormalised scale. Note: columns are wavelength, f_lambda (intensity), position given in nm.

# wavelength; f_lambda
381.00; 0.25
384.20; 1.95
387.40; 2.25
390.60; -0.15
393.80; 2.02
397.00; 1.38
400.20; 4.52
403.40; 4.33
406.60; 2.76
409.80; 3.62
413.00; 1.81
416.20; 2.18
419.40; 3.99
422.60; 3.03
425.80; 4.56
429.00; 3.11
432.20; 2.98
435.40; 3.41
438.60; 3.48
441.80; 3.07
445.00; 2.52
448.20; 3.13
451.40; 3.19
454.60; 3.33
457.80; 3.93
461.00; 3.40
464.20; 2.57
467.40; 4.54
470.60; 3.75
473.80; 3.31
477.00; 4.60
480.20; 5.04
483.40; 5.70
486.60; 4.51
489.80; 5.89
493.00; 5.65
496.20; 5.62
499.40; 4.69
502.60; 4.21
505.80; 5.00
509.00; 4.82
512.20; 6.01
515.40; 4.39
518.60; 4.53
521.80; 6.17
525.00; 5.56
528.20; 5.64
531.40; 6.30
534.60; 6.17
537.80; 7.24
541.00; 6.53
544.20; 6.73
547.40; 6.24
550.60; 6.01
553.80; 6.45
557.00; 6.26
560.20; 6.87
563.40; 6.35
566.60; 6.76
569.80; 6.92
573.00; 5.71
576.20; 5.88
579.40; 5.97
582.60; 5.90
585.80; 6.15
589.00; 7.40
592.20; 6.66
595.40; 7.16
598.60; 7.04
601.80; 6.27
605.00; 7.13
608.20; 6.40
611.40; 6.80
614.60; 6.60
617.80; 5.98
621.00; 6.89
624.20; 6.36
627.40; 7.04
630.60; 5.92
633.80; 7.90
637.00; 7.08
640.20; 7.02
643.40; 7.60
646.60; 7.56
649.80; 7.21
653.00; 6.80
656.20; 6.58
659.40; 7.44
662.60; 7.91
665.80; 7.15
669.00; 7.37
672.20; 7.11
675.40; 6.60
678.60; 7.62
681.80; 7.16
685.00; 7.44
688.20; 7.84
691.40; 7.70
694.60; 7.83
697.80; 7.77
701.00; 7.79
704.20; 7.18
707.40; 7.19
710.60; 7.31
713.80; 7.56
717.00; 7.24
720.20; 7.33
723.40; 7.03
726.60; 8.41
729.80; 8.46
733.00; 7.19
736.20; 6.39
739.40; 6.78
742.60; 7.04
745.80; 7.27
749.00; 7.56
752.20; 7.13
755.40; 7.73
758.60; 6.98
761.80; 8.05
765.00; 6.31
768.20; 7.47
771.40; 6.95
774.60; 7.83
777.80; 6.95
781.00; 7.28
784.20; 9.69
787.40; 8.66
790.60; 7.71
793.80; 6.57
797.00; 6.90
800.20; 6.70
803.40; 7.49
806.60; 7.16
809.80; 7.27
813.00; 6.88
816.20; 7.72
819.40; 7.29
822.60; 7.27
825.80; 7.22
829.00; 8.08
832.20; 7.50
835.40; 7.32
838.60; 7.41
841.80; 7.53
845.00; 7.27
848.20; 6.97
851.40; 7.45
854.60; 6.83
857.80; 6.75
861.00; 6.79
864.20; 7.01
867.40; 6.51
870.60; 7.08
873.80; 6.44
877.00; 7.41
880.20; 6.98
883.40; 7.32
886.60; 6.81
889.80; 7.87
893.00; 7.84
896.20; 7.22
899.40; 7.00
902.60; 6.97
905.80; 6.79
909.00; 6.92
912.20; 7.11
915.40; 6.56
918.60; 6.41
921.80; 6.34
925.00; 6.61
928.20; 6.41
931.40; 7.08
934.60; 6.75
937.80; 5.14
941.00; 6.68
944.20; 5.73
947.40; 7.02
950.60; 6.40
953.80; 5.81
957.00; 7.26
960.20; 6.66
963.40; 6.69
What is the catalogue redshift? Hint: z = 0.20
